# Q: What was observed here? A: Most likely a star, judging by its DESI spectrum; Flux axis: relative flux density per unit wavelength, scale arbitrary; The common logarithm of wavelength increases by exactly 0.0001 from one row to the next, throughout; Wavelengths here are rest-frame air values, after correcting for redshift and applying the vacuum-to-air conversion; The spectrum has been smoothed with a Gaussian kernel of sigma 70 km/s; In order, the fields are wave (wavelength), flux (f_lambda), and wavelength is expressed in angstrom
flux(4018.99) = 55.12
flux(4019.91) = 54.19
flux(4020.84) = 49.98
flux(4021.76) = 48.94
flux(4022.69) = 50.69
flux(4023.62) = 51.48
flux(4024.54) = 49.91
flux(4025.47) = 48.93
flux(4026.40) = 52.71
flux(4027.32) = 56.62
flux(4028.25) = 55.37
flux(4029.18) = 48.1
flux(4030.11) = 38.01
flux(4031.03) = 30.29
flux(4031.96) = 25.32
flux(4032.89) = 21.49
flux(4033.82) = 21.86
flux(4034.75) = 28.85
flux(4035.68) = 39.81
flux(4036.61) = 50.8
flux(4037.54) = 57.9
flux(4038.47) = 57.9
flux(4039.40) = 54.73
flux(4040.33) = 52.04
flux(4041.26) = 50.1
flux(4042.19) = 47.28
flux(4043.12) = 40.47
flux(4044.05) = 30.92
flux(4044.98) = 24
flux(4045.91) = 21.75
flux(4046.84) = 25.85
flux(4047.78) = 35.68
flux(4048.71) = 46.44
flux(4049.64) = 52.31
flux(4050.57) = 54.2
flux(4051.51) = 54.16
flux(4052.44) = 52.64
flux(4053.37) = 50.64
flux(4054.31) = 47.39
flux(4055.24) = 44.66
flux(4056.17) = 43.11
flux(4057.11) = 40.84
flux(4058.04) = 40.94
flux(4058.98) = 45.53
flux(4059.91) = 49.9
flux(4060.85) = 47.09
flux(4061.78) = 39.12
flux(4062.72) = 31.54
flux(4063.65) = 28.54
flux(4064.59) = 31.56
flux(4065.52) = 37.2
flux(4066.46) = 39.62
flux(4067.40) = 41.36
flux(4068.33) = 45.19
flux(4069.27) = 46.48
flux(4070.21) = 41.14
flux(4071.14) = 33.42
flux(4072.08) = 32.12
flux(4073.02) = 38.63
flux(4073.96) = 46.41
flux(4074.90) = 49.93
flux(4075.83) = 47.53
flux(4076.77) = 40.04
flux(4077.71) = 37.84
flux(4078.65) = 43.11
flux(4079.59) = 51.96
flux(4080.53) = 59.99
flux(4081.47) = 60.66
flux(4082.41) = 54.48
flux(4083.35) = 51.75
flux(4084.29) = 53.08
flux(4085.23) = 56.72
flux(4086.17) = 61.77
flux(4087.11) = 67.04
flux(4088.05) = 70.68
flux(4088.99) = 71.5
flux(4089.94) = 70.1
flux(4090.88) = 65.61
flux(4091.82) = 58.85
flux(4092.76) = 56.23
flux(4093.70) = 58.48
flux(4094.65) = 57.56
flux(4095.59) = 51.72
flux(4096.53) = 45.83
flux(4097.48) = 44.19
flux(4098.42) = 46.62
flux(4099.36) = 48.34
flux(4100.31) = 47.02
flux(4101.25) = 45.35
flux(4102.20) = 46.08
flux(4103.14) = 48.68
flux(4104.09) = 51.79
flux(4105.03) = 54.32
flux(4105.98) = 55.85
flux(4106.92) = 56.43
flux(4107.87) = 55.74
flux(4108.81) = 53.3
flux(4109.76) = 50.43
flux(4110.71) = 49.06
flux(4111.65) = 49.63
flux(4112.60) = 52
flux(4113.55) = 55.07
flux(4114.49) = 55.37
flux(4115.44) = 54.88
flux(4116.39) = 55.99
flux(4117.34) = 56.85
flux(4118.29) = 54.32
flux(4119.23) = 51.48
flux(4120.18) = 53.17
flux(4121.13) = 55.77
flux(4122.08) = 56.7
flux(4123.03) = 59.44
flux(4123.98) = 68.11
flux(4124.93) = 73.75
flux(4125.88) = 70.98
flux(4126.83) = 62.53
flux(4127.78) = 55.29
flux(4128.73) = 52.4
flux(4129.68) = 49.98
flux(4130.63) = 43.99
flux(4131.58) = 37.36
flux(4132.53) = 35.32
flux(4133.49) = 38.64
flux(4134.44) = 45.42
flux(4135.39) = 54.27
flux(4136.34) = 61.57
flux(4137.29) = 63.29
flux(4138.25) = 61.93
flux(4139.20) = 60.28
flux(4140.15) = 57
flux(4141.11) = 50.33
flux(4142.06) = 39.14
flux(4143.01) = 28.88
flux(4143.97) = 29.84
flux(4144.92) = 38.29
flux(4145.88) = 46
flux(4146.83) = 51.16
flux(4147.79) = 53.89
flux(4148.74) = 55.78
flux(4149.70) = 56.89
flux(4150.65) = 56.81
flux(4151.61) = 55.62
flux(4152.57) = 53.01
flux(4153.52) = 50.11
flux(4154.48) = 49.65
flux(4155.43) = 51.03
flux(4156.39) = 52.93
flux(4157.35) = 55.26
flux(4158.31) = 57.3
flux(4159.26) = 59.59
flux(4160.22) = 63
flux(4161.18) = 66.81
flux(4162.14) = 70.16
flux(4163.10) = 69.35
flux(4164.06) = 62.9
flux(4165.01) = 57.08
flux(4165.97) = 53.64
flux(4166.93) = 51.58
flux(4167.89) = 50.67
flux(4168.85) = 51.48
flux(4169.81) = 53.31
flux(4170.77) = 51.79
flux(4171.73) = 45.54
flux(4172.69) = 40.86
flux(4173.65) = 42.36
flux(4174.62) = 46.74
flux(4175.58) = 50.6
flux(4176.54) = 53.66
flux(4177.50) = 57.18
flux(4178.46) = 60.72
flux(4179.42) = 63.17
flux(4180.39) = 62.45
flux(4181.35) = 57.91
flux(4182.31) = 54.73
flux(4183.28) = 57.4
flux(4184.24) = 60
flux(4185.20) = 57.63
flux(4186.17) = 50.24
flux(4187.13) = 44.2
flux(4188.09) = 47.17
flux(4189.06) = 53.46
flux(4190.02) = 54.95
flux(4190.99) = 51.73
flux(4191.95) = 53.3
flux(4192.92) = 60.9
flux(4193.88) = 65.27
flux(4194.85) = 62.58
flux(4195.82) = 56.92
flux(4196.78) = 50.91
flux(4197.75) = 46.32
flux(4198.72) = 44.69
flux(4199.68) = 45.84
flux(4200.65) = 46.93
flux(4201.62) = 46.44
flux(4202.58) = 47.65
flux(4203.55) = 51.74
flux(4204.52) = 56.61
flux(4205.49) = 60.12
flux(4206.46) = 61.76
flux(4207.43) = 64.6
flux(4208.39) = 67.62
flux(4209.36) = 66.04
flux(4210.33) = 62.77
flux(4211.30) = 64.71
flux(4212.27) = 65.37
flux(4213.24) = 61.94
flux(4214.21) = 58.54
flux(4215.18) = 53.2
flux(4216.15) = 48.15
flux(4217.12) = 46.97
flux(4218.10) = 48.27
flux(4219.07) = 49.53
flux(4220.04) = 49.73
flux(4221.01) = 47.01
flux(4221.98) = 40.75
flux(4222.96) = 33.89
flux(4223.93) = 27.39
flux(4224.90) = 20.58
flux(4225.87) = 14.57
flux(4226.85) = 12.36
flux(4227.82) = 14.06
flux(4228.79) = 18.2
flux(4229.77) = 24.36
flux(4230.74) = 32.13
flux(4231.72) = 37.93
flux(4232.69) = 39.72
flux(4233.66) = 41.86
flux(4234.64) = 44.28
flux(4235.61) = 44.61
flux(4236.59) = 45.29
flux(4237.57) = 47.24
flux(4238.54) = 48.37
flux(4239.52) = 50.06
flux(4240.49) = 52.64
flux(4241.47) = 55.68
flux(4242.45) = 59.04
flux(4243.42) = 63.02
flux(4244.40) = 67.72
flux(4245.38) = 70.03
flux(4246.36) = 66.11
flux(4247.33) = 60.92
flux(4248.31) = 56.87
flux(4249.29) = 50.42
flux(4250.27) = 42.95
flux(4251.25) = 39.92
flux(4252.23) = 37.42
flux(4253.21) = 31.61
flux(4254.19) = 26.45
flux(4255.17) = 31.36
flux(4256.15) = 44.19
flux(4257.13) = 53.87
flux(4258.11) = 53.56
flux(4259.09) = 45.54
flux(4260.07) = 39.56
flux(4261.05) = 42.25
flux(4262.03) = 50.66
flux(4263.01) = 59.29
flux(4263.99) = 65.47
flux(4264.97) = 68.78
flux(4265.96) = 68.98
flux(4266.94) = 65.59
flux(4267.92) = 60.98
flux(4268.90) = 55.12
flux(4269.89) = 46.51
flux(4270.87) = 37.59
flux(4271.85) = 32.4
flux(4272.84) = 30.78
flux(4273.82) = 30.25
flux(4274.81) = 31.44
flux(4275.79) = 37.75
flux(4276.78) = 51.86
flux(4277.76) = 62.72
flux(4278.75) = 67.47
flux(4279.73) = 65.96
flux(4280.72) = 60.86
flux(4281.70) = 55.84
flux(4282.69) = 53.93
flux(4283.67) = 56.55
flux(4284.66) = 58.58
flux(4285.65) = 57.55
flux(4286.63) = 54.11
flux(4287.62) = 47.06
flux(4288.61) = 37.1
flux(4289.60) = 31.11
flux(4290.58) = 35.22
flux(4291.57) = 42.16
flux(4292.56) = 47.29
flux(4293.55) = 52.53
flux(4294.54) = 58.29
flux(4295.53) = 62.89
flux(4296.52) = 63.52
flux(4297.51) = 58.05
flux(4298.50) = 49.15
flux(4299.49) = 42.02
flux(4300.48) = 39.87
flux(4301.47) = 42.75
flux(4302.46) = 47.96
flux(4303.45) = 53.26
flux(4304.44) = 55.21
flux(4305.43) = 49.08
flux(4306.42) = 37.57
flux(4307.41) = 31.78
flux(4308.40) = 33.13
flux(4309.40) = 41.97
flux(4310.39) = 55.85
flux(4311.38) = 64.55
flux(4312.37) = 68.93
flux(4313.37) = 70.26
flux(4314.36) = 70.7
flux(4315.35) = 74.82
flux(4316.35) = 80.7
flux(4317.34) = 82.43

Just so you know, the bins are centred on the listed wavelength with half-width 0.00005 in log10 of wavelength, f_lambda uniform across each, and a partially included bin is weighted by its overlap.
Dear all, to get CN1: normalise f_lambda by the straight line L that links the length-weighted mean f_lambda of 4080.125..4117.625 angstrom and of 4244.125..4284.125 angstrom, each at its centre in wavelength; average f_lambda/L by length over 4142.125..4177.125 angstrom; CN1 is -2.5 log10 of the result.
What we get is 0.03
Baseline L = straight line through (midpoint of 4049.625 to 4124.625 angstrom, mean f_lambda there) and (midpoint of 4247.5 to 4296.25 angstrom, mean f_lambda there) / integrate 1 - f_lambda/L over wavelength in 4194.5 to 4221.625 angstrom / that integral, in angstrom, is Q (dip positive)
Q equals -2.80 angstrom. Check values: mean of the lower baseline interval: 50.4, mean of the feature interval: 54.6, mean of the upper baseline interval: 49.1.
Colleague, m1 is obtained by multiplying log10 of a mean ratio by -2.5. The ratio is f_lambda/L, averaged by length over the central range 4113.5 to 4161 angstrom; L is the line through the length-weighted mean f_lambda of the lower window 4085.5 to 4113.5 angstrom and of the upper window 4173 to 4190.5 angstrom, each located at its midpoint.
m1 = 0.03 mag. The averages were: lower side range 54.8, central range 53.2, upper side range 54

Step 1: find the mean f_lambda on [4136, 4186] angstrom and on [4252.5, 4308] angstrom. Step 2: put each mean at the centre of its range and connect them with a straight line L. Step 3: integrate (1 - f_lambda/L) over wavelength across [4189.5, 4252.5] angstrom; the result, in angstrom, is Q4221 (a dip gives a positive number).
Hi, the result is 3.03 angstrom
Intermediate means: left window 54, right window 48.9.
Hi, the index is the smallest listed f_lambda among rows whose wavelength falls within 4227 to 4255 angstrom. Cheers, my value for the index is 14.06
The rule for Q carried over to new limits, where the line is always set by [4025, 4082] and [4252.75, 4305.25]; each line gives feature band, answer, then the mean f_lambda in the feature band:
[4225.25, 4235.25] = 4.16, 28.1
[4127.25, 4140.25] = -1.70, 51.1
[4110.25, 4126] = -4.29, 56.9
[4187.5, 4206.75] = -2.49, 53.1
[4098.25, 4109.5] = -1.68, 50.9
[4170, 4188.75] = -2.56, 52.9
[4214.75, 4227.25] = 2.55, 38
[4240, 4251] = -2.22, 58.3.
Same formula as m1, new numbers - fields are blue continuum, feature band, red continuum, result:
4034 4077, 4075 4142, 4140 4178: -0.146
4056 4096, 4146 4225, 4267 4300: -0.097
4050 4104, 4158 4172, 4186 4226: -0.144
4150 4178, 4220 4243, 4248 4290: 0.331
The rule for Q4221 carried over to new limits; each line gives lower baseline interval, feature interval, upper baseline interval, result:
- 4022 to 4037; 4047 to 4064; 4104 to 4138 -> 0.3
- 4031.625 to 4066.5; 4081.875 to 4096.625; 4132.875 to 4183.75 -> -4.6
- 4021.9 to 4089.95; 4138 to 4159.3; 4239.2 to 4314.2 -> -1.3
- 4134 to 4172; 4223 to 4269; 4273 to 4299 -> 5.4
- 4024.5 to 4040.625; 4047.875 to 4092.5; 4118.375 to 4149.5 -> -1.4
